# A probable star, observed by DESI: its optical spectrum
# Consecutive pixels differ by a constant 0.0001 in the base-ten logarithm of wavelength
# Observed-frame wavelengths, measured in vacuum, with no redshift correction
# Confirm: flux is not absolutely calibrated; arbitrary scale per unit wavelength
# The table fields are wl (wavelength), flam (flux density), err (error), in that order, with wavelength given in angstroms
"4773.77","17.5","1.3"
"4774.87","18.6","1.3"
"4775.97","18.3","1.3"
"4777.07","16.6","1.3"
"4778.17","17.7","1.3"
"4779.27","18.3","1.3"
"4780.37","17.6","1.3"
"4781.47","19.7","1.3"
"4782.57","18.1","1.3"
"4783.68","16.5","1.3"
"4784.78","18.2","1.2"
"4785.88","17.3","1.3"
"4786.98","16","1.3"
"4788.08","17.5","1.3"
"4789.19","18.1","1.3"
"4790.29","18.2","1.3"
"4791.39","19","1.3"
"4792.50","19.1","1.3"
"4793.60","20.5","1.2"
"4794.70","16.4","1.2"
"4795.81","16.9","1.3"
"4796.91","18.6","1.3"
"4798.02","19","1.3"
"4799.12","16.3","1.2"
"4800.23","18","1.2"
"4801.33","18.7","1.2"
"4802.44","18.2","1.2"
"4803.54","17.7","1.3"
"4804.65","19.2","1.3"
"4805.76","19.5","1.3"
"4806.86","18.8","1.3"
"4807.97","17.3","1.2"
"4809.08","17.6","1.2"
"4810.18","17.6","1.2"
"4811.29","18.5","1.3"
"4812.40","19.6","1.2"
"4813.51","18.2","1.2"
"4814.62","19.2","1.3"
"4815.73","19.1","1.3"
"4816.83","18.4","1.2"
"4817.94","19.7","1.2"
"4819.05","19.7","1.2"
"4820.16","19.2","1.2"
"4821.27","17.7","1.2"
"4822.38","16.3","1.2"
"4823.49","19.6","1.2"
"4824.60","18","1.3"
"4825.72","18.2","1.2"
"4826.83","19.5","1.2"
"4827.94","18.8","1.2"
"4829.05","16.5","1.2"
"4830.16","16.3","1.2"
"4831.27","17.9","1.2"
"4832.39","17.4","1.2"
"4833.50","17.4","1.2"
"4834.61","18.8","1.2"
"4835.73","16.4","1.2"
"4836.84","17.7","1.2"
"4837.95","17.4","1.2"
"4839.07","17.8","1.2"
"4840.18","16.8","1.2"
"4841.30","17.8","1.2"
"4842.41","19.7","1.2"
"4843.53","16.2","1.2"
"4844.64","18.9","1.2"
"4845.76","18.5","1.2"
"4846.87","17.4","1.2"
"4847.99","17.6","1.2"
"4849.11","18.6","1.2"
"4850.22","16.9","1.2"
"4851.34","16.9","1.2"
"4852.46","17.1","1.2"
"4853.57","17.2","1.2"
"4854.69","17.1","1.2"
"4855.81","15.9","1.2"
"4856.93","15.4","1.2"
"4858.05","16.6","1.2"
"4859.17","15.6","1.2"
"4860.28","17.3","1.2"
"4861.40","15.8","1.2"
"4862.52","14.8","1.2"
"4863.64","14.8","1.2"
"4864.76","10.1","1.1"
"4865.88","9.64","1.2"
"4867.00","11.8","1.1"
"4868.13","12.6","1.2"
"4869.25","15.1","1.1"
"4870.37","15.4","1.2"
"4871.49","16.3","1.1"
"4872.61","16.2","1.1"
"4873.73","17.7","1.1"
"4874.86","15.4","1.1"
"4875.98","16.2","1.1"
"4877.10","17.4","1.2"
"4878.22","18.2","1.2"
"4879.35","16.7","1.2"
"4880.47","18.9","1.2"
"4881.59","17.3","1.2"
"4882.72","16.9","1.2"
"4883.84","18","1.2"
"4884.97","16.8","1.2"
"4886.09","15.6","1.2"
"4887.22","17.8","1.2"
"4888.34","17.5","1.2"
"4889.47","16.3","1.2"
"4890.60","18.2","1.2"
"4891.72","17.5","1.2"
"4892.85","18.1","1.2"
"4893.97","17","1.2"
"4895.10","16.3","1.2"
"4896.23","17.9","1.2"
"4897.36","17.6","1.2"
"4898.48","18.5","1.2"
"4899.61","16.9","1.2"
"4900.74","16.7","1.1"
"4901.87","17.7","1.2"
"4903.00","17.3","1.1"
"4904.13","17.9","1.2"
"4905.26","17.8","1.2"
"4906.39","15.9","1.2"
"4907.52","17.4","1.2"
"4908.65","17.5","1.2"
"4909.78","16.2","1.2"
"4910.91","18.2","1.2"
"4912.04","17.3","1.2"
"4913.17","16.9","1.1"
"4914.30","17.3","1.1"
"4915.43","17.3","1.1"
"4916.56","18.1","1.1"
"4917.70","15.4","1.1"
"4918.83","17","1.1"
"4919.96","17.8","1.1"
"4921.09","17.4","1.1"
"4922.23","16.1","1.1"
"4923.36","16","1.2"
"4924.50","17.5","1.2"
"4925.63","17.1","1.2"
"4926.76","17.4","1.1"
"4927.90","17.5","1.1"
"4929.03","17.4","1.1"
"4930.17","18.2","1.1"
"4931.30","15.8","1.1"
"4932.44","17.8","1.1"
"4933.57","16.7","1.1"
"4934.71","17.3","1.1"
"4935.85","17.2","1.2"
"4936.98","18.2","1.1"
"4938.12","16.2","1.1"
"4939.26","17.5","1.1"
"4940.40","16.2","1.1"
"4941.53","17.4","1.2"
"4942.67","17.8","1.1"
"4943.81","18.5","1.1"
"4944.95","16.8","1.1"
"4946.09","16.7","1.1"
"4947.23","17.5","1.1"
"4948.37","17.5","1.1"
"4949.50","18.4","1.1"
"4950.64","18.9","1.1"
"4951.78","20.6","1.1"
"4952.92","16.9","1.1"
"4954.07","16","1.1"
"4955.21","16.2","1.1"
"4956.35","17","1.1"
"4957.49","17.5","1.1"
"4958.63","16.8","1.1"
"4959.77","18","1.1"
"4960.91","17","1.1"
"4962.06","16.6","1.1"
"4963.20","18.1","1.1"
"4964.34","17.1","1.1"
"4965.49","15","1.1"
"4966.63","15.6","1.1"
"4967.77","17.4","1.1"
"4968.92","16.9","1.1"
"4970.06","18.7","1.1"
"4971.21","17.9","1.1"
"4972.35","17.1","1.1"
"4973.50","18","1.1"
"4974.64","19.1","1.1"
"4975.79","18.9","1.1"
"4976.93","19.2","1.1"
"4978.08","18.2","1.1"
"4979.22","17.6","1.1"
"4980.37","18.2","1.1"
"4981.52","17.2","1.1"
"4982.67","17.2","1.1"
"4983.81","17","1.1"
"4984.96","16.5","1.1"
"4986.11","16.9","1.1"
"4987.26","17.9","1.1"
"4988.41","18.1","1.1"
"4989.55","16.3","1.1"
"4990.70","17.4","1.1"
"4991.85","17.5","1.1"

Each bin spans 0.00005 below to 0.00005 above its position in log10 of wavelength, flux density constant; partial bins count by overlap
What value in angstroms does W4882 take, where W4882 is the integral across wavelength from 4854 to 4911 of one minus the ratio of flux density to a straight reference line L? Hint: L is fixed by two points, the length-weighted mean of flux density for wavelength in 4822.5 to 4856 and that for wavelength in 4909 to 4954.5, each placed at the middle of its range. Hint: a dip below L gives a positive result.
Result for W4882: 3.5 angstroms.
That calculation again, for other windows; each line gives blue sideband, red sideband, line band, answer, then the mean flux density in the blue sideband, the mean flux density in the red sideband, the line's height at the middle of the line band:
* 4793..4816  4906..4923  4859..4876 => 2.89 angstroms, 18.3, 17.1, 17.6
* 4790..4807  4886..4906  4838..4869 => 2.99 angstroms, 18.4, 17.4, 17.8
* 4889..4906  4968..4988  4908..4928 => 0.48 angstroms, 17.4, 17.8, 17.5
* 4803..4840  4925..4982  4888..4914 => 0.62 angstroms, 18.2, 17.5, 17.8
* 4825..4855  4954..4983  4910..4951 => 0.54 angstroms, 17.7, 17.4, 17.5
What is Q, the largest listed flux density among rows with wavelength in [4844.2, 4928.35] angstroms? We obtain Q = 18.9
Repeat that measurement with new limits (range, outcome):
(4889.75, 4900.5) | 18.5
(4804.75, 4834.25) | 19.7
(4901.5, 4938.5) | 18.2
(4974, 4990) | 19.2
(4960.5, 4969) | 18.1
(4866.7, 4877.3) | 17.7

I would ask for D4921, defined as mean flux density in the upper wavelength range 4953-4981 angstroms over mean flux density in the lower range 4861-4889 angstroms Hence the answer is 1.1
